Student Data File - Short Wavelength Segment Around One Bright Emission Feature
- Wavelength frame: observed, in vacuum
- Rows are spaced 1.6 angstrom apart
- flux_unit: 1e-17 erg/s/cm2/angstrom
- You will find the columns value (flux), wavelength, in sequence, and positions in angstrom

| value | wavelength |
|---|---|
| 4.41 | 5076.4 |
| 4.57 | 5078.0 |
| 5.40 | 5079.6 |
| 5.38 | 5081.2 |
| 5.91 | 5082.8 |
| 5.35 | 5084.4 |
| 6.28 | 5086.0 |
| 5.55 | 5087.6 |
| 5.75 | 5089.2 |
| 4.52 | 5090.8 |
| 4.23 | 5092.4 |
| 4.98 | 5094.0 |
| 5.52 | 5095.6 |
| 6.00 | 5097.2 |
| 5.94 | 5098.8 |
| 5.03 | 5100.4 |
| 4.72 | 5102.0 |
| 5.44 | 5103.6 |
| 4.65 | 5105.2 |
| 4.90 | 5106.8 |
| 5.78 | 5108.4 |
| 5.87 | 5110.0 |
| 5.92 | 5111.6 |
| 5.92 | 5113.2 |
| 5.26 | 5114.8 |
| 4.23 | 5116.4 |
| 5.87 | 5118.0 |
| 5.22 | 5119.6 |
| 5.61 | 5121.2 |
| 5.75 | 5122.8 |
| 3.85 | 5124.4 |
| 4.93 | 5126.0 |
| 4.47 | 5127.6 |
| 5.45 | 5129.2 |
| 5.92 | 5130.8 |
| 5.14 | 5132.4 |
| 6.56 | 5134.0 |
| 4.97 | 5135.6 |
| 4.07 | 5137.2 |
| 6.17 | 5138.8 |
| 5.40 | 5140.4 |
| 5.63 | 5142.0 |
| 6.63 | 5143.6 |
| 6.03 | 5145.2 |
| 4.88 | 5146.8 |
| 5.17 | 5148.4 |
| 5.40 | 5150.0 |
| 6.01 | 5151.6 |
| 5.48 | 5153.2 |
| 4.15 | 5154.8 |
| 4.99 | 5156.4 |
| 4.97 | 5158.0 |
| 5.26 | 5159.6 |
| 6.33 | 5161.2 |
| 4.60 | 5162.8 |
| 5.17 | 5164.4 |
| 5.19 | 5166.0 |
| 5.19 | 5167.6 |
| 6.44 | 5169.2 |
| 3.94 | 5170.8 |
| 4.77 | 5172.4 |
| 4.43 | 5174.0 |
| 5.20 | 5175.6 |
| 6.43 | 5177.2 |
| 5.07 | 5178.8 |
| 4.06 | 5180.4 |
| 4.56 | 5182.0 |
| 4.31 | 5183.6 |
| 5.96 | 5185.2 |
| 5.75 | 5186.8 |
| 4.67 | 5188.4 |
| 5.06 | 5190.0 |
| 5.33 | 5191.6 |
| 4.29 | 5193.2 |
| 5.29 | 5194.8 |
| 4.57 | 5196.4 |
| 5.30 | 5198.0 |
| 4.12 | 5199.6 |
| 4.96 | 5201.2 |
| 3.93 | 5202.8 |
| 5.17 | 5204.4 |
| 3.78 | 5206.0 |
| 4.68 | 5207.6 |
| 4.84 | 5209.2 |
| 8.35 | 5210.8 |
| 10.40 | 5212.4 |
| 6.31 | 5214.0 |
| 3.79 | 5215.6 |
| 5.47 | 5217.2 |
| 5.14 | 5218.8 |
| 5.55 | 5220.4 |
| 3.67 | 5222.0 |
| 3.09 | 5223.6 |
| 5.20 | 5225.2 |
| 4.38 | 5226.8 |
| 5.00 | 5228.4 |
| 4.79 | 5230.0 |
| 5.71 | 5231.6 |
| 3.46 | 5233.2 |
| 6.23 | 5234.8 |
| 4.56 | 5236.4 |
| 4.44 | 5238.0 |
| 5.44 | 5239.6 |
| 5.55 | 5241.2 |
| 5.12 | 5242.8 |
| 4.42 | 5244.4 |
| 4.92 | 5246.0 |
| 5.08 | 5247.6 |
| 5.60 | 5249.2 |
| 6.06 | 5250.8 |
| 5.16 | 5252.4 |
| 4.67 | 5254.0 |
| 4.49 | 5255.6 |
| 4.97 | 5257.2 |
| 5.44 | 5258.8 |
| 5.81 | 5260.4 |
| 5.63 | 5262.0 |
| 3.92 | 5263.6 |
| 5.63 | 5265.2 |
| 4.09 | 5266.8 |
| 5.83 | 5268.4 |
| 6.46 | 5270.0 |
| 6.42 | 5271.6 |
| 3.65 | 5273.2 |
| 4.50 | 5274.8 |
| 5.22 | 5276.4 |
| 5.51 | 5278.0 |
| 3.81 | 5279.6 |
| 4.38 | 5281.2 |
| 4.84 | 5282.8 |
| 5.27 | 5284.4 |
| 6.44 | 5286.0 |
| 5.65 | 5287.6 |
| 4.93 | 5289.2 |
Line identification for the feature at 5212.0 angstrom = H-beta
